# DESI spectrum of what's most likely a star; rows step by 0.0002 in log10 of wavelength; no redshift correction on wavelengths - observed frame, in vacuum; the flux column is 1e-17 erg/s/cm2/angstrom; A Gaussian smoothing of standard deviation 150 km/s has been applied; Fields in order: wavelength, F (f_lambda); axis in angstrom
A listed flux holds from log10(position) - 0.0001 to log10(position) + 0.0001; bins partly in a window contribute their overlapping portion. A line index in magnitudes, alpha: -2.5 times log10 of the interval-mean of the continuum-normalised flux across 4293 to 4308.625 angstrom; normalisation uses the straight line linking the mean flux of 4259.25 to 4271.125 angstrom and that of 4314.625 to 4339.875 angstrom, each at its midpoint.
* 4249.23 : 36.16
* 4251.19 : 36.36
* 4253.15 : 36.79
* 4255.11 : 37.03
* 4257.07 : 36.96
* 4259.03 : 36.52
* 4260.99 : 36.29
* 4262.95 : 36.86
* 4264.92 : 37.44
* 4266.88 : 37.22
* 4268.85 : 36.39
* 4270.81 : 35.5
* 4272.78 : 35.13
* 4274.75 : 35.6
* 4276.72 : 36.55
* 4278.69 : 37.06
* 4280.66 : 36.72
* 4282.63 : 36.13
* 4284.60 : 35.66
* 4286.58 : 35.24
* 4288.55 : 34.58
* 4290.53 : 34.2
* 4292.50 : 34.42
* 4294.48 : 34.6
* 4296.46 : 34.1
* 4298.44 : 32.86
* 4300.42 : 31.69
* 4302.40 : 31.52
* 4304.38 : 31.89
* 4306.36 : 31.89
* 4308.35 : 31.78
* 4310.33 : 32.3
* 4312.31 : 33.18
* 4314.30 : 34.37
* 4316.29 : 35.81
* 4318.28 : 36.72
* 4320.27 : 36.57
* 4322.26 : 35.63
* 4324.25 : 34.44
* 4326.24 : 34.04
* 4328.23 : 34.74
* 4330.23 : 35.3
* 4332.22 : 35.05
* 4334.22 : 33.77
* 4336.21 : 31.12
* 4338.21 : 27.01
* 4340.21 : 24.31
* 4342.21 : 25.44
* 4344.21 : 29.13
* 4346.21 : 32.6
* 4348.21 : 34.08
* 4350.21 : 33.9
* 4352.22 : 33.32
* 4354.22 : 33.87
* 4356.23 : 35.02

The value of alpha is 0.08 mag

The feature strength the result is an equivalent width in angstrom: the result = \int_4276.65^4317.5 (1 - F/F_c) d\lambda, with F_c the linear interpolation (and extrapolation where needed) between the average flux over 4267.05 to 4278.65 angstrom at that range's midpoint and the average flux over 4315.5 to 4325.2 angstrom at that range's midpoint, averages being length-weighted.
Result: 2.10 angstrom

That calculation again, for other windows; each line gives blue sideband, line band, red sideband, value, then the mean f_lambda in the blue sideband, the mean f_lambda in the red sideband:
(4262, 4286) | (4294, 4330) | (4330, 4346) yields -1.4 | 36.3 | 30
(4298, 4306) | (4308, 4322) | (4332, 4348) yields -1.5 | 31.9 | 29.8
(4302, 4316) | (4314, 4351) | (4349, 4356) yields 0.5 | 32.6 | 33.8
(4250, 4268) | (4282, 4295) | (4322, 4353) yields 0.0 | 36.8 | 32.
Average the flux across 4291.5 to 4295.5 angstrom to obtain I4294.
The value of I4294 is 34.5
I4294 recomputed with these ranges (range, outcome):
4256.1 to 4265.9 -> 36.8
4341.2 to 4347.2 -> 29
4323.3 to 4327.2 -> 34.3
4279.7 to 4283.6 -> 36.4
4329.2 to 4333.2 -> 35.2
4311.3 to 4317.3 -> 34.4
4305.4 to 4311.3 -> 32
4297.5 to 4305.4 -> 32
